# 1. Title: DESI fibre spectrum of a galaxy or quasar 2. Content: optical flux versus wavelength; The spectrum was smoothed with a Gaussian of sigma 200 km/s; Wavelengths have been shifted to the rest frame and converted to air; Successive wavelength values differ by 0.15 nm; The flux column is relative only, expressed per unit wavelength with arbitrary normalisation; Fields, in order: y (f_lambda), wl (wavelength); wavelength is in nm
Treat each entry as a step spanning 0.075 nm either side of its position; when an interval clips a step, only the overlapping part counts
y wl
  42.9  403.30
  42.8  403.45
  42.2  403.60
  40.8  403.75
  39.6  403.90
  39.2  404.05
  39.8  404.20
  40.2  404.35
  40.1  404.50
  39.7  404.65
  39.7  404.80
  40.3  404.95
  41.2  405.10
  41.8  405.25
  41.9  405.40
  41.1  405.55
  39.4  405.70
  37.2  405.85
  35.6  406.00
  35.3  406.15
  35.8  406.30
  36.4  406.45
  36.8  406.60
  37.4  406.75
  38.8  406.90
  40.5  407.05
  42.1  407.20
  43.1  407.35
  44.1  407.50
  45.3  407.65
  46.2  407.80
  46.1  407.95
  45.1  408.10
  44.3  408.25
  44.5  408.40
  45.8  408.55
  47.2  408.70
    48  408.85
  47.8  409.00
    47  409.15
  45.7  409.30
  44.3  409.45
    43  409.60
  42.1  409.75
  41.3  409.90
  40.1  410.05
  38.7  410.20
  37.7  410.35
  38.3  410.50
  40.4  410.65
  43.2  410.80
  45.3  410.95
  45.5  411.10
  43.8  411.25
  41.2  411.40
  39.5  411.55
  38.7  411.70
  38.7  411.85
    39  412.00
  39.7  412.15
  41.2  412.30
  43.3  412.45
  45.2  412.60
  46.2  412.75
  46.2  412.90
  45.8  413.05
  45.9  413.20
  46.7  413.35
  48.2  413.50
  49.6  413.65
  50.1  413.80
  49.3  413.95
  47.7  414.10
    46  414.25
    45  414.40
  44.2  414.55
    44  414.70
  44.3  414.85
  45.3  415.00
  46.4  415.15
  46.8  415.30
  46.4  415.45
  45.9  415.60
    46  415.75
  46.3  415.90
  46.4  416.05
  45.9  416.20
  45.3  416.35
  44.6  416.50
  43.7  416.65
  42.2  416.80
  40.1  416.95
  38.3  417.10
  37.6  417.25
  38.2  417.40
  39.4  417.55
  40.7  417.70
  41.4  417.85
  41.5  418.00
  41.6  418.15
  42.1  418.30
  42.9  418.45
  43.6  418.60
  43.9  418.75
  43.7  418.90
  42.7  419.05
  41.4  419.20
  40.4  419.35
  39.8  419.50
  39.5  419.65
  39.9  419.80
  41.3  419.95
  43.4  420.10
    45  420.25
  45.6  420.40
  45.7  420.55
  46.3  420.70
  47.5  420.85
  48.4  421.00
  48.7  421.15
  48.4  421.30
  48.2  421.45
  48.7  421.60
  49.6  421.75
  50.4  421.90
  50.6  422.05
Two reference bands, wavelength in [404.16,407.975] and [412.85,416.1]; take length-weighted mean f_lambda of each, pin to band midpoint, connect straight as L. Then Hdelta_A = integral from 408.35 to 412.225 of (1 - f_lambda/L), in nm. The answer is 0.06 nm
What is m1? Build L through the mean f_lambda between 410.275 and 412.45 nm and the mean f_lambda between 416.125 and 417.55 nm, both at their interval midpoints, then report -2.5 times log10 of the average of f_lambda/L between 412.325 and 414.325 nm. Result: -0.138 mag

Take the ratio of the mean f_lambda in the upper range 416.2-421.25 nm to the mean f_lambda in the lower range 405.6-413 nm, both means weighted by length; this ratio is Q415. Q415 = 1.0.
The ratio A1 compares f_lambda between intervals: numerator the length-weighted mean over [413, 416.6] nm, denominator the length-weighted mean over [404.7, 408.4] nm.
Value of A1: 1.1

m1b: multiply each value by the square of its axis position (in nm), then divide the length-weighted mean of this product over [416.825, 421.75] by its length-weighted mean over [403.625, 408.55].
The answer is 1.13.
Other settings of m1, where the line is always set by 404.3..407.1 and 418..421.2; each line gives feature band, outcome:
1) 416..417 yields -0.04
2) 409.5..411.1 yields -0.02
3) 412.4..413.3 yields -0.11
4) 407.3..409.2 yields -0.15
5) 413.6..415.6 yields -0.12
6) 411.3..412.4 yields 0.03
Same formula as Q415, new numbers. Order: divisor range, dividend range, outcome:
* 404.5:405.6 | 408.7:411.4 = 1.06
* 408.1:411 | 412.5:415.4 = 1.07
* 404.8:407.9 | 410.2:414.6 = 1.09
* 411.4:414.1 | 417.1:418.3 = 0.90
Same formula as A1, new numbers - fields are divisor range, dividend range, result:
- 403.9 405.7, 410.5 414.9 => 1.09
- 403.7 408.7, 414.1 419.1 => 1.06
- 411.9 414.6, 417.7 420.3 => 0.92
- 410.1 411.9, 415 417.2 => 1.09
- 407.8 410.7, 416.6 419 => 0.95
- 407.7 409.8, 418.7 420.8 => 0.94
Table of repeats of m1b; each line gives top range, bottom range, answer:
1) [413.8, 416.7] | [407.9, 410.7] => 1.08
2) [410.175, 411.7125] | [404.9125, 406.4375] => 1.09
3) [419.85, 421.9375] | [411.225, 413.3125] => 1.15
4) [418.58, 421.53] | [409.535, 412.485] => 1.13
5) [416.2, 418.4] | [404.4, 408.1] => 1.08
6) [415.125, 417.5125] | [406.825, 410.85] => 1.04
